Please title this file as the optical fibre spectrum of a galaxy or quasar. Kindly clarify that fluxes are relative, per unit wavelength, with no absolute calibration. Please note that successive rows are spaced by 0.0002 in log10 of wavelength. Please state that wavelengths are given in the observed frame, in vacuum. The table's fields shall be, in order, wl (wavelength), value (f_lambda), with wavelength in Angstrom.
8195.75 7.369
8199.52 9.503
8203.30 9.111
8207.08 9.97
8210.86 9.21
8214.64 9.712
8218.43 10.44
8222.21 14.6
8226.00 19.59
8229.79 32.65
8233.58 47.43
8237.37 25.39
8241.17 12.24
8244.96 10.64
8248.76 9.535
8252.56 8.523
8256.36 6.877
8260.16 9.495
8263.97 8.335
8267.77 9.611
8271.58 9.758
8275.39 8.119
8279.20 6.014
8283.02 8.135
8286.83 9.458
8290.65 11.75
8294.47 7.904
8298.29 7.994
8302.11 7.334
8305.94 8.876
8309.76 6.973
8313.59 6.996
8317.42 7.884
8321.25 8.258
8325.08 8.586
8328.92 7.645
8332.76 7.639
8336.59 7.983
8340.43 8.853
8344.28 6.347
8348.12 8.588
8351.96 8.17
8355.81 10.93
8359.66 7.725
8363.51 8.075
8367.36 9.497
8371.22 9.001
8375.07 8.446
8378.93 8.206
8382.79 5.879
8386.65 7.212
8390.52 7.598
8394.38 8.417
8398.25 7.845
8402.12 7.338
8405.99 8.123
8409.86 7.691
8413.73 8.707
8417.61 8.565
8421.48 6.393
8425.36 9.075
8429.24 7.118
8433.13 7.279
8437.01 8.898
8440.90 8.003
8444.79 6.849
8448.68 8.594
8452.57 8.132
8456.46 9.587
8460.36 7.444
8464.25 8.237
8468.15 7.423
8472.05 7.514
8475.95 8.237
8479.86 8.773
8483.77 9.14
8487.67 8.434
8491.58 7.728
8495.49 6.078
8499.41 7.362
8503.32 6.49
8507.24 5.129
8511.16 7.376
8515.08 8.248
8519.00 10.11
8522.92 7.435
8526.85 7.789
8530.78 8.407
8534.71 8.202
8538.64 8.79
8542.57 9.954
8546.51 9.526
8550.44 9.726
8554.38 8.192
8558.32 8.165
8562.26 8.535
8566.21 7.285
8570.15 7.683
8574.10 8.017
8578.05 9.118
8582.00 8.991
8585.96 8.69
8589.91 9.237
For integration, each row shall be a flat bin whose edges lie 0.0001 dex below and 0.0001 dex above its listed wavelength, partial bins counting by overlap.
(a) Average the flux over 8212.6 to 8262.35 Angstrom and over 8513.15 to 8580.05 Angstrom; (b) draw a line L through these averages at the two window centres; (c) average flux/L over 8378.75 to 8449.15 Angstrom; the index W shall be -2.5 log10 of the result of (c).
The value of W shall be 0.47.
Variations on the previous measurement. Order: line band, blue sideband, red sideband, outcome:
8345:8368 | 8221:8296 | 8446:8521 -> 0.28 mag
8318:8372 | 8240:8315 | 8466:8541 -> 0.01 mag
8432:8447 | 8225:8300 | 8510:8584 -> 0.31 mag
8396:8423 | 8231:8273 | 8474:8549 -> 0.34 mag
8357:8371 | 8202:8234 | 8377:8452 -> 0.17 mag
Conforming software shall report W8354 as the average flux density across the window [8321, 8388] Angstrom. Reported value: 8.17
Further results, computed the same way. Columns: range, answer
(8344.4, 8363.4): 8.54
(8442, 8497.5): 8.01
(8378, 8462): 7.86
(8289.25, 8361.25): 8.21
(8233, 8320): 10.5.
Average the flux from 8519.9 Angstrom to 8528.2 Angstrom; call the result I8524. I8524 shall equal 7.92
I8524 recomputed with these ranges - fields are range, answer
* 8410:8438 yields 7.96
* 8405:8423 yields 7.92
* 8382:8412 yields 7.58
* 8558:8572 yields 7.89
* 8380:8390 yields 6.83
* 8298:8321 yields 7.7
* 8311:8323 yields 7.66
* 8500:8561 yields 8.22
